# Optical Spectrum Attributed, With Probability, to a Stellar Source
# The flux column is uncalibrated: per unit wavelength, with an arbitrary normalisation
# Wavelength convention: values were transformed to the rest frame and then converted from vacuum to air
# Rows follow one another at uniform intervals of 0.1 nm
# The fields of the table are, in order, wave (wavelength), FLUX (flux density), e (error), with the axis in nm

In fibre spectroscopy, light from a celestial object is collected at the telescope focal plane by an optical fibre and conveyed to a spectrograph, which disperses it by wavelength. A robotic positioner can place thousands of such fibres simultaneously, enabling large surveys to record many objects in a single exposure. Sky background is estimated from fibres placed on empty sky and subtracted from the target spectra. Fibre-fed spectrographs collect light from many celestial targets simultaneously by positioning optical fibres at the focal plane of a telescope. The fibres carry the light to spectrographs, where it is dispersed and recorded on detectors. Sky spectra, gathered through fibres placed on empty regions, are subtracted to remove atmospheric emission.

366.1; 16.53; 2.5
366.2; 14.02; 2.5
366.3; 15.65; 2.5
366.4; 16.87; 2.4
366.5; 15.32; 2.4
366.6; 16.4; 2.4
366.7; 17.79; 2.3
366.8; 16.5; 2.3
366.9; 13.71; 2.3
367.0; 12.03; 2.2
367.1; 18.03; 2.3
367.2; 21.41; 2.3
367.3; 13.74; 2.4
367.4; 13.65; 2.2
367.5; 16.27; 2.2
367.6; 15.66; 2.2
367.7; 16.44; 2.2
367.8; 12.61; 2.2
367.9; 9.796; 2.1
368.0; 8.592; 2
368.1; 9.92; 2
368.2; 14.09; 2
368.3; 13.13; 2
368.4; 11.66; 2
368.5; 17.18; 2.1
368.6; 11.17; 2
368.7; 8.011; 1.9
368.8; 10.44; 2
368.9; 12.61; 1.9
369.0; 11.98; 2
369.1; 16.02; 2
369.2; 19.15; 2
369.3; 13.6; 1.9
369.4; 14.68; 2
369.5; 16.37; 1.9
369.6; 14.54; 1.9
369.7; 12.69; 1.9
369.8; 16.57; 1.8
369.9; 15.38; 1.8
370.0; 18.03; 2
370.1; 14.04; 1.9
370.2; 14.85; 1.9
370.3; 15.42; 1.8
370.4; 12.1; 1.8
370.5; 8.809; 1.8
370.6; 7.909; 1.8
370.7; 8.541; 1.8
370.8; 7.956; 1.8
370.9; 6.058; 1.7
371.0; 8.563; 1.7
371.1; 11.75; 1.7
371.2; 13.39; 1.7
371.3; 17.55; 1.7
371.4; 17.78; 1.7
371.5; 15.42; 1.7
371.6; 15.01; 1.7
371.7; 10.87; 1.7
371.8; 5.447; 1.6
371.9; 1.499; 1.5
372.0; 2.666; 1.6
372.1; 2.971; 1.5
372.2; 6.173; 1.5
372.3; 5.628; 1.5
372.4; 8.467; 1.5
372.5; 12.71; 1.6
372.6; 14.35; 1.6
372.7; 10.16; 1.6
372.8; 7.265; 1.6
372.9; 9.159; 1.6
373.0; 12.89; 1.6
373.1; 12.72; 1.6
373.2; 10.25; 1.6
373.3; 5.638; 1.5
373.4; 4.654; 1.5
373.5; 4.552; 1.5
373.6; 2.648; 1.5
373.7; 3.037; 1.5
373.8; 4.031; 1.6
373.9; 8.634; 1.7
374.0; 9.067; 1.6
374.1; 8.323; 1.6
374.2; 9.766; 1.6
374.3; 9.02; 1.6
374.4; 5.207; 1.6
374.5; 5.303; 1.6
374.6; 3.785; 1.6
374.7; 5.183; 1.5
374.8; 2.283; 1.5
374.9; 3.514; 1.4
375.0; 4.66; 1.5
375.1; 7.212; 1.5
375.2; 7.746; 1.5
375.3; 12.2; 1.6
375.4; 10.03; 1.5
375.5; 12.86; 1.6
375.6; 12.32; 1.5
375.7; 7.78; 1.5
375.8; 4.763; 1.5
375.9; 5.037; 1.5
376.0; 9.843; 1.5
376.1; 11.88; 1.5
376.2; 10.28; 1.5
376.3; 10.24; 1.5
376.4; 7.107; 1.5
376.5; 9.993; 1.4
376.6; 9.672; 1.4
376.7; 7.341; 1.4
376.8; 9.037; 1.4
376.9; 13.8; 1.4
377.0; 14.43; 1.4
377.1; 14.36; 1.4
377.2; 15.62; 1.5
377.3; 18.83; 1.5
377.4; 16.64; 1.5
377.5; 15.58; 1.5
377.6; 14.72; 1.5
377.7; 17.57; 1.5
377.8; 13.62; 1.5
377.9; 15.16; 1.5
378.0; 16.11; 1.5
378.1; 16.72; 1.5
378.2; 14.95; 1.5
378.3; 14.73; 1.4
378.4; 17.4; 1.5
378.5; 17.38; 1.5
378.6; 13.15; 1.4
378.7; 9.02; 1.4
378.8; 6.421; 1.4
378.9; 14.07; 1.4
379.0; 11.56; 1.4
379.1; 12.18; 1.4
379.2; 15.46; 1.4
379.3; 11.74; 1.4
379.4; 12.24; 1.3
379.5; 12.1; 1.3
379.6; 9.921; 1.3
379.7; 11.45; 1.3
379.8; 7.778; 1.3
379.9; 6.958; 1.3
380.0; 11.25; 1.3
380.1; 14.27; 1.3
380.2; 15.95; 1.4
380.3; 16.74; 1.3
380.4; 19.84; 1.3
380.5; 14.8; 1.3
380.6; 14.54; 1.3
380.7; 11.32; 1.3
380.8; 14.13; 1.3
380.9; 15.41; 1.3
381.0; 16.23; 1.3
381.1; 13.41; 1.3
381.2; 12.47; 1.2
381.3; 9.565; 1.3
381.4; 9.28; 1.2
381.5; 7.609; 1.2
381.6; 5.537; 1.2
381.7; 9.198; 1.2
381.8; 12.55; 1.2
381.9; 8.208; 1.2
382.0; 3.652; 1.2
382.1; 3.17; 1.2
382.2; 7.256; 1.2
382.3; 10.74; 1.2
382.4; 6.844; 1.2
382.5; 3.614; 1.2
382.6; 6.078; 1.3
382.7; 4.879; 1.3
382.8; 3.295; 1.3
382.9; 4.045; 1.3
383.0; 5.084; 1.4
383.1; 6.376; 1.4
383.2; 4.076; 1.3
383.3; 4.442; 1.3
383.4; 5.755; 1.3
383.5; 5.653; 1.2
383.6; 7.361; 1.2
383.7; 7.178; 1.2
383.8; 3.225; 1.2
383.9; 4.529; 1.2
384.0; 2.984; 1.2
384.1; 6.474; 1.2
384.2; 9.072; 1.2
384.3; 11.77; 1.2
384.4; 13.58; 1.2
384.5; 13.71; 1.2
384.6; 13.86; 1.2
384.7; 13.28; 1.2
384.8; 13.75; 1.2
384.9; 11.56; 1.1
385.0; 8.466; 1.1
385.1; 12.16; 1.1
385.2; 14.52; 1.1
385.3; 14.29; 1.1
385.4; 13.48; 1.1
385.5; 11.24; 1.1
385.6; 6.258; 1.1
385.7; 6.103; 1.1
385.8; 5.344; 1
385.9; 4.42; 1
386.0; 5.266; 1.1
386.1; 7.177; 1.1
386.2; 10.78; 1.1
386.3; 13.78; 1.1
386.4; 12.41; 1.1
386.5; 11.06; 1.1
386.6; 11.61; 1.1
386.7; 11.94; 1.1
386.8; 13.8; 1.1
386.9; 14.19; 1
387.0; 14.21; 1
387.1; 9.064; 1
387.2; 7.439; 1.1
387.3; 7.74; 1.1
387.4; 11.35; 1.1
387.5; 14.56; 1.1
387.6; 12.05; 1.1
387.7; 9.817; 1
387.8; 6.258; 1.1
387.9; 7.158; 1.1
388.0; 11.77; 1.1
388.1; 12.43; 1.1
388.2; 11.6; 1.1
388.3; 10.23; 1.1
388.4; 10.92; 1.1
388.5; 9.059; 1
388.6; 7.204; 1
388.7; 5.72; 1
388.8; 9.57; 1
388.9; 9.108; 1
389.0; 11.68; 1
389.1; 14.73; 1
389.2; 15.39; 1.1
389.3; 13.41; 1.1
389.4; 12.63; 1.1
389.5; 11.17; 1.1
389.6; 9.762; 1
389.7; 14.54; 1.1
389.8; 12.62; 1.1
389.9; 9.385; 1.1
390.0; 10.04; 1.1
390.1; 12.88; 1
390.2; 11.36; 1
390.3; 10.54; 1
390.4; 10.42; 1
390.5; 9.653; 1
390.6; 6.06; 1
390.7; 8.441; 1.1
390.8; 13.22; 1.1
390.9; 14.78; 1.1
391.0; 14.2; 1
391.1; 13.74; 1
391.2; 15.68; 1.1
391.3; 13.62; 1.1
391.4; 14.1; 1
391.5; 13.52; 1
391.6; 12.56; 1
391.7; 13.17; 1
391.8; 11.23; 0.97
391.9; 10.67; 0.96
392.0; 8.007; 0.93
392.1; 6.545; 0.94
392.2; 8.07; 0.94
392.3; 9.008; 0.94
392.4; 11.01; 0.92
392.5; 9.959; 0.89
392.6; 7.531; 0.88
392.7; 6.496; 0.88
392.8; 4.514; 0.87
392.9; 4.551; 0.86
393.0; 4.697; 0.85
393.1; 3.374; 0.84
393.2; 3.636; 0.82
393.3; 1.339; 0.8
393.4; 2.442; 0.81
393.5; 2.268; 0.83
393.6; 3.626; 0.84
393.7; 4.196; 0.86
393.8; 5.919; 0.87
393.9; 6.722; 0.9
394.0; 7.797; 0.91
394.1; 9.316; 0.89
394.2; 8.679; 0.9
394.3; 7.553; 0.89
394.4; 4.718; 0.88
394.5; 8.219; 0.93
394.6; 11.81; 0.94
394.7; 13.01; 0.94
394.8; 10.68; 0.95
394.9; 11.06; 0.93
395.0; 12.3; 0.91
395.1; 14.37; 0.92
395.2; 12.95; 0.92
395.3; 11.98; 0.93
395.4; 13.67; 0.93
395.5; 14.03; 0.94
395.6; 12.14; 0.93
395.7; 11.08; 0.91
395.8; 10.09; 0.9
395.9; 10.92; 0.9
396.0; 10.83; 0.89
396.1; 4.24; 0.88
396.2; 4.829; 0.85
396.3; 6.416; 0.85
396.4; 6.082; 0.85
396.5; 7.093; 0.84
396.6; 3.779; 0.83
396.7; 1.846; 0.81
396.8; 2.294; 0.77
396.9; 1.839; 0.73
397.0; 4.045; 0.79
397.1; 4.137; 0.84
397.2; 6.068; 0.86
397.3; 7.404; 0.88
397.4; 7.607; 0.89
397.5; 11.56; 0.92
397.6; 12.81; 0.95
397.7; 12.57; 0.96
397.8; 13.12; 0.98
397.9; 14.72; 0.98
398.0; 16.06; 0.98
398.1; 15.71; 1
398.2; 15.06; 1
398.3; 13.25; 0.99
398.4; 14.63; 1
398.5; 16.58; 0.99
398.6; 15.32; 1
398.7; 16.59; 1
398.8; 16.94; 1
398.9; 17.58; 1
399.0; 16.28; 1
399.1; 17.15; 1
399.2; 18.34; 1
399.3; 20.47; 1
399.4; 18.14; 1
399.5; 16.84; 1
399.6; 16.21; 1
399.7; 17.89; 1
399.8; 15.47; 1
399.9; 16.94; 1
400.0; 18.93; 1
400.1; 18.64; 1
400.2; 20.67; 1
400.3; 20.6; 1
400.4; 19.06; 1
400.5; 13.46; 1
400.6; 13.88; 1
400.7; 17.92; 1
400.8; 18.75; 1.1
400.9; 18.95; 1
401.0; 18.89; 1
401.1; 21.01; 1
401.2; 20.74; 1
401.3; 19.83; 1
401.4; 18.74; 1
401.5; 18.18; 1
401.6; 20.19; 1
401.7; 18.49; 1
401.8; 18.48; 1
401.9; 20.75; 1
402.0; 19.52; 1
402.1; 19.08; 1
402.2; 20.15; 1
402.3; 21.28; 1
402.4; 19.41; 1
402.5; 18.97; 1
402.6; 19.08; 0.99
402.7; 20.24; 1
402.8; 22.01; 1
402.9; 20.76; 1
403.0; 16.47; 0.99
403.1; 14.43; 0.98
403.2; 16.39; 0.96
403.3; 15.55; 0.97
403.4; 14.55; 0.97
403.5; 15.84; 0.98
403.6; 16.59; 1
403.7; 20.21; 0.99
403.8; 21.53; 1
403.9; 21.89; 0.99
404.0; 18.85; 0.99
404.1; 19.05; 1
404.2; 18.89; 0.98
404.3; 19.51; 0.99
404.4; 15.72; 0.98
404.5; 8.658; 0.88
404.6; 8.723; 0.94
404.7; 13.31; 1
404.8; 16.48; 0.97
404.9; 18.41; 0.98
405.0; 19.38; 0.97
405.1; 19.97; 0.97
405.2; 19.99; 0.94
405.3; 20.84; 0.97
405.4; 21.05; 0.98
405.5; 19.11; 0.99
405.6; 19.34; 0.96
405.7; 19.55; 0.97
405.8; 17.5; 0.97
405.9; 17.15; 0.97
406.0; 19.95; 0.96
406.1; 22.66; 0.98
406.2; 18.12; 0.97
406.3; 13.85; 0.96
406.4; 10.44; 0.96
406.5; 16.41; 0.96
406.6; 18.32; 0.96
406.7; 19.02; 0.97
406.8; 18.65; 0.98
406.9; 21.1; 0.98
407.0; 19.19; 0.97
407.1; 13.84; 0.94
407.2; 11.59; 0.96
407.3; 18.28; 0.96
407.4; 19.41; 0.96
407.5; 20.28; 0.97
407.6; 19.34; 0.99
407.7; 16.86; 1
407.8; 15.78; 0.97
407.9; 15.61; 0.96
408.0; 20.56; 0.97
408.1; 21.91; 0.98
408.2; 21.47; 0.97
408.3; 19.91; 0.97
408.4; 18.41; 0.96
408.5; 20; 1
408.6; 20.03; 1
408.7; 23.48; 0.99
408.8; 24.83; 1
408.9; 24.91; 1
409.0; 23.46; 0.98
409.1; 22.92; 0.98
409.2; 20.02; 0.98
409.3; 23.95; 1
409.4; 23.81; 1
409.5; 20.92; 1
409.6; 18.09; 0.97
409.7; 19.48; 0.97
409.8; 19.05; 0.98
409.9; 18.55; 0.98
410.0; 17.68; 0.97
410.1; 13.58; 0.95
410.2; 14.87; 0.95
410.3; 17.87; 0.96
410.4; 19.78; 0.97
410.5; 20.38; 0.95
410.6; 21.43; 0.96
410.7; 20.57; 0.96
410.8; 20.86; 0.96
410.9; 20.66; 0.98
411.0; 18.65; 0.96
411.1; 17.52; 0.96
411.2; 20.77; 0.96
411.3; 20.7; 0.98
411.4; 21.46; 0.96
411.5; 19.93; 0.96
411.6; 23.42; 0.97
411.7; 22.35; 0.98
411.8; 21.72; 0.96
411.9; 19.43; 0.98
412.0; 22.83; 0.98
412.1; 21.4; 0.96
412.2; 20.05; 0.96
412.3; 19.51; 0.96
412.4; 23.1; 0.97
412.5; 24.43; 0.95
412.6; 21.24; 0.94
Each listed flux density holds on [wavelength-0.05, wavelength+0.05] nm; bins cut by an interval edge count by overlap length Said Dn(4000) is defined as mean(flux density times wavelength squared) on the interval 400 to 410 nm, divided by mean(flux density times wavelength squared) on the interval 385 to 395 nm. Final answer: 2.1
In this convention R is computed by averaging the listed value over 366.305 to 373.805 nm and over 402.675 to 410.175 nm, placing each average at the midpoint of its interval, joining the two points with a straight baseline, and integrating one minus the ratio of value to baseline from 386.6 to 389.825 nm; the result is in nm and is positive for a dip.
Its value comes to 0.89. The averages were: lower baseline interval 11.9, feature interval 11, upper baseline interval 18.6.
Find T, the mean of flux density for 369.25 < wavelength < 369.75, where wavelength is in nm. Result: 14.4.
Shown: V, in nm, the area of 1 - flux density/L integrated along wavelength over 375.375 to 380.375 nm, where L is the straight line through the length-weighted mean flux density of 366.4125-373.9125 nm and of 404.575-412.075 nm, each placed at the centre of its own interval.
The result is 0.324 nm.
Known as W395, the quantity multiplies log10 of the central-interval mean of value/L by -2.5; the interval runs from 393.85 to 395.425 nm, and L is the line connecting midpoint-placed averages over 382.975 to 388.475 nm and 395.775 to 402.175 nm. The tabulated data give 0.24 mag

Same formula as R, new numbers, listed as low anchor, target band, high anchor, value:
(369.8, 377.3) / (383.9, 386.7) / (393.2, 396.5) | -0.42 nm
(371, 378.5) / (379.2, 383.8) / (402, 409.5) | 0.93 nm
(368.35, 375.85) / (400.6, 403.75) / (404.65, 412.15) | -0.16 nm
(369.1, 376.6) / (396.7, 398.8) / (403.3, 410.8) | 0.68 nm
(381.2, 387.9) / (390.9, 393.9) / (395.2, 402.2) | 0.84 nm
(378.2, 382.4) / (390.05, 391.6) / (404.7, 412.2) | 0.26 nm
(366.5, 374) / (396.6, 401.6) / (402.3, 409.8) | 0.74 nm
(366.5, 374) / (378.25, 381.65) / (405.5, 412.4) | 0.27 nm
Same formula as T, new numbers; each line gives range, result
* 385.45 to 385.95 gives 6.67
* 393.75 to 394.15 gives 7.44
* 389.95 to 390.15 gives 11.5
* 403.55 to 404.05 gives 19.8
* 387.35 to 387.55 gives 13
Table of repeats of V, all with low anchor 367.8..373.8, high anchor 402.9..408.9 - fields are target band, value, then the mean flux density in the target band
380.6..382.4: 0.42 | 10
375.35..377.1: 0.30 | 9.92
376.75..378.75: -0.43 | 14.9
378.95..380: 0.13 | 11.1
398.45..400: -0.04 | 17.2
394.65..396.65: 0.74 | 10.1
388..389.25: 0.33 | 10.7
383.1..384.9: 0.70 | 8.31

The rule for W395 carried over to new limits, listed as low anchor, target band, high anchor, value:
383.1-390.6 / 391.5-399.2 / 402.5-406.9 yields 0.417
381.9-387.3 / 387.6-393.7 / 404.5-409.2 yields 0.152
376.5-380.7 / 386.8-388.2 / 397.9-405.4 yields 0.371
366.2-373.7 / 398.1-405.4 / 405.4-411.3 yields 0.004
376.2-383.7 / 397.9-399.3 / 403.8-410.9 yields 0.008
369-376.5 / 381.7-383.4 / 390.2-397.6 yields 0.465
